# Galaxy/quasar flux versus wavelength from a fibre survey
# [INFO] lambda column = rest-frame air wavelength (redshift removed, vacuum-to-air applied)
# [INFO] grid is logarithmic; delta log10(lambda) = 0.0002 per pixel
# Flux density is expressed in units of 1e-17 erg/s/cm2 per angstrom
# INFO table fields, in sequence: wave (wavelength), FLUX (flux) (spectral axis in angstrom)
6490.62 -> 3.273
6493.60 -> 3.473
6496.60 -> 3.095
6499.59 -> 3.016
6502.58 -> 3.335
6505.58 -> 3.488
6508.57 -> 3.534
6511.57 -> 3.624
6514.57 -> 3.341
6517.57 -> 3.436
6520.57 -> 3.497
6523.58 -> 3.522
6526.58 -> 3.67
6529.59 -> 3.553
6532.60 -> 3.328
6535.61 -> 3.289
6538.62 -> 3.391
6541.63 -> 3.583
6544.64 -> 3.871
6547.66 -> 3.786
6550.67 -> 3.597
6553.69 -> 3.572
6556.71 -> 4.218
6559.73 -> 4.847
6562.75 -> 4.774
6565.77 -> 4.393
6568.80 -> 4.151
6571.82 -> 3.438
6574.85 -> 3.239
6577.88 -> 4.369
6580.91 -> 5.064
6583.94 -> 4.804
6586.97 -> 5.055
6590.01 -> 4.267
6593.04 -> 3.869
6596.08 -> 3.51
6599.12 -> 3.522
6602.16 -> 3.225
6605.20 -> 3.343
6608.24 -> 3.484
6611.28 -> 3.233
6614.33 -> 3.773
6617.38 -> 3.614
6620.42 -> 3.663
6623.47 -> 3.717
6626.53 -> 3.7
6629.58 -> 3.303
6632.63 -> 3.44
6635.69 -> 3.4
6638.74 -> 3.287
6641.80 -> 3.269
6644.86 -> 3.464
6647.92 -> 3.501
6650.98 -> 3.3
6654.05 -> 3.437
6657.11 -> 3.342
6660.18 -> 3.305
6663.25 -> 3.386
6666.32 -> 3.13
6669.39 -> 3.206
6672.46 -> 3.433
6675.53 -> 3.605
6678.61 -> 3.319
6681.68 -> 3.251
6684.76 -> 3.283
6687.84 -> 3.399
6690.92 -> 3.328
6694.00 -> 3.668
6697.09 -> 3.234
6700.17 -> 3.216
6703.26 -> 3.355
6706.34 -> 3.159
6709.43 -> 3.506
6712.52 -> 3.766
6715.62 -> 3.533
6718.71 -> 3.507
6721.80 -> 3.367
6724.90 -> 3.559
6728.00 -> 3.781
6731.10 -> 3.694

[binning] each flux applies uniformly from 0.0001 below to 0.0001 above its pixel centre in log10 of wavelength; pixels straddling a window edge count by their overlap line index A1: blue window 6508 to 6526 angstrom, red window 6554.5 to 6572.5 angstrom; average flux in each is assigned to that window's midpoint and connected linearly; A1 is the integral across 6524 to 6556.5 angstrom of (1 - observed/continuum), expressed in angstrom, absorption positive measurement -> 2.63 angstrom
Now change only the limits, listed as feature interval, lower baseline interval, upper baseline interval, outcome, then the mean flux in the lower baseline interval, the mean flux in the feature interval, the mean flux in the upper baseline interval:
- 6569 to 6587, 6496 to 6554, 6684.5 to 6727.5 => -4.1 angstrom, 3.48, 4.26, 3.43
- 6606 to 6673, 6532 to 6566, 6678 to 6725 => 3.2 angstrom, 3.88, 3.43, 3.4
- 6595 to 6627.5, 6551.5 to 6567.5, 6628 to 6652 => 1.6 angstrom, 4.32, 3.52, 3.37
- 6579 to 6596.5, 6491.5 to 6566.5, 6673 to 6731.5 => -4.5 angstrom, 3.64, 4.48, 3.44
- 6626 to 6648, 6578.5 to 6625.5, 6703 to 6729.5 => 2.1 angstrom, 3.88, 3.4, 3.51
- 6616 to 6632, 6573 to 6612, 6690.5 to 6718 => 0.8 angstrom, 3.93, 3.59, 3.42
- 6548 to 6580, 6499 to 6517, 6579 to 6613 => -2.7 angstrom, 3.41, 4.07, 3.95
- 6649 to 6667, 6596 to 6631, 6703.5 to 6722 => 0.8 angstrom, 3.51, 3.33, 3.47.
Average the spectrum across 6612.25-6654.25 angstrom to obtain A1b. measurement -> 3.49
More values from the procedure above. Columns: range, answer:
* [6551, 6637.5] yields 3.89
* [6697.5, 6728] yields 3.45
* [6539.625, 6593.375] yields 4.16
